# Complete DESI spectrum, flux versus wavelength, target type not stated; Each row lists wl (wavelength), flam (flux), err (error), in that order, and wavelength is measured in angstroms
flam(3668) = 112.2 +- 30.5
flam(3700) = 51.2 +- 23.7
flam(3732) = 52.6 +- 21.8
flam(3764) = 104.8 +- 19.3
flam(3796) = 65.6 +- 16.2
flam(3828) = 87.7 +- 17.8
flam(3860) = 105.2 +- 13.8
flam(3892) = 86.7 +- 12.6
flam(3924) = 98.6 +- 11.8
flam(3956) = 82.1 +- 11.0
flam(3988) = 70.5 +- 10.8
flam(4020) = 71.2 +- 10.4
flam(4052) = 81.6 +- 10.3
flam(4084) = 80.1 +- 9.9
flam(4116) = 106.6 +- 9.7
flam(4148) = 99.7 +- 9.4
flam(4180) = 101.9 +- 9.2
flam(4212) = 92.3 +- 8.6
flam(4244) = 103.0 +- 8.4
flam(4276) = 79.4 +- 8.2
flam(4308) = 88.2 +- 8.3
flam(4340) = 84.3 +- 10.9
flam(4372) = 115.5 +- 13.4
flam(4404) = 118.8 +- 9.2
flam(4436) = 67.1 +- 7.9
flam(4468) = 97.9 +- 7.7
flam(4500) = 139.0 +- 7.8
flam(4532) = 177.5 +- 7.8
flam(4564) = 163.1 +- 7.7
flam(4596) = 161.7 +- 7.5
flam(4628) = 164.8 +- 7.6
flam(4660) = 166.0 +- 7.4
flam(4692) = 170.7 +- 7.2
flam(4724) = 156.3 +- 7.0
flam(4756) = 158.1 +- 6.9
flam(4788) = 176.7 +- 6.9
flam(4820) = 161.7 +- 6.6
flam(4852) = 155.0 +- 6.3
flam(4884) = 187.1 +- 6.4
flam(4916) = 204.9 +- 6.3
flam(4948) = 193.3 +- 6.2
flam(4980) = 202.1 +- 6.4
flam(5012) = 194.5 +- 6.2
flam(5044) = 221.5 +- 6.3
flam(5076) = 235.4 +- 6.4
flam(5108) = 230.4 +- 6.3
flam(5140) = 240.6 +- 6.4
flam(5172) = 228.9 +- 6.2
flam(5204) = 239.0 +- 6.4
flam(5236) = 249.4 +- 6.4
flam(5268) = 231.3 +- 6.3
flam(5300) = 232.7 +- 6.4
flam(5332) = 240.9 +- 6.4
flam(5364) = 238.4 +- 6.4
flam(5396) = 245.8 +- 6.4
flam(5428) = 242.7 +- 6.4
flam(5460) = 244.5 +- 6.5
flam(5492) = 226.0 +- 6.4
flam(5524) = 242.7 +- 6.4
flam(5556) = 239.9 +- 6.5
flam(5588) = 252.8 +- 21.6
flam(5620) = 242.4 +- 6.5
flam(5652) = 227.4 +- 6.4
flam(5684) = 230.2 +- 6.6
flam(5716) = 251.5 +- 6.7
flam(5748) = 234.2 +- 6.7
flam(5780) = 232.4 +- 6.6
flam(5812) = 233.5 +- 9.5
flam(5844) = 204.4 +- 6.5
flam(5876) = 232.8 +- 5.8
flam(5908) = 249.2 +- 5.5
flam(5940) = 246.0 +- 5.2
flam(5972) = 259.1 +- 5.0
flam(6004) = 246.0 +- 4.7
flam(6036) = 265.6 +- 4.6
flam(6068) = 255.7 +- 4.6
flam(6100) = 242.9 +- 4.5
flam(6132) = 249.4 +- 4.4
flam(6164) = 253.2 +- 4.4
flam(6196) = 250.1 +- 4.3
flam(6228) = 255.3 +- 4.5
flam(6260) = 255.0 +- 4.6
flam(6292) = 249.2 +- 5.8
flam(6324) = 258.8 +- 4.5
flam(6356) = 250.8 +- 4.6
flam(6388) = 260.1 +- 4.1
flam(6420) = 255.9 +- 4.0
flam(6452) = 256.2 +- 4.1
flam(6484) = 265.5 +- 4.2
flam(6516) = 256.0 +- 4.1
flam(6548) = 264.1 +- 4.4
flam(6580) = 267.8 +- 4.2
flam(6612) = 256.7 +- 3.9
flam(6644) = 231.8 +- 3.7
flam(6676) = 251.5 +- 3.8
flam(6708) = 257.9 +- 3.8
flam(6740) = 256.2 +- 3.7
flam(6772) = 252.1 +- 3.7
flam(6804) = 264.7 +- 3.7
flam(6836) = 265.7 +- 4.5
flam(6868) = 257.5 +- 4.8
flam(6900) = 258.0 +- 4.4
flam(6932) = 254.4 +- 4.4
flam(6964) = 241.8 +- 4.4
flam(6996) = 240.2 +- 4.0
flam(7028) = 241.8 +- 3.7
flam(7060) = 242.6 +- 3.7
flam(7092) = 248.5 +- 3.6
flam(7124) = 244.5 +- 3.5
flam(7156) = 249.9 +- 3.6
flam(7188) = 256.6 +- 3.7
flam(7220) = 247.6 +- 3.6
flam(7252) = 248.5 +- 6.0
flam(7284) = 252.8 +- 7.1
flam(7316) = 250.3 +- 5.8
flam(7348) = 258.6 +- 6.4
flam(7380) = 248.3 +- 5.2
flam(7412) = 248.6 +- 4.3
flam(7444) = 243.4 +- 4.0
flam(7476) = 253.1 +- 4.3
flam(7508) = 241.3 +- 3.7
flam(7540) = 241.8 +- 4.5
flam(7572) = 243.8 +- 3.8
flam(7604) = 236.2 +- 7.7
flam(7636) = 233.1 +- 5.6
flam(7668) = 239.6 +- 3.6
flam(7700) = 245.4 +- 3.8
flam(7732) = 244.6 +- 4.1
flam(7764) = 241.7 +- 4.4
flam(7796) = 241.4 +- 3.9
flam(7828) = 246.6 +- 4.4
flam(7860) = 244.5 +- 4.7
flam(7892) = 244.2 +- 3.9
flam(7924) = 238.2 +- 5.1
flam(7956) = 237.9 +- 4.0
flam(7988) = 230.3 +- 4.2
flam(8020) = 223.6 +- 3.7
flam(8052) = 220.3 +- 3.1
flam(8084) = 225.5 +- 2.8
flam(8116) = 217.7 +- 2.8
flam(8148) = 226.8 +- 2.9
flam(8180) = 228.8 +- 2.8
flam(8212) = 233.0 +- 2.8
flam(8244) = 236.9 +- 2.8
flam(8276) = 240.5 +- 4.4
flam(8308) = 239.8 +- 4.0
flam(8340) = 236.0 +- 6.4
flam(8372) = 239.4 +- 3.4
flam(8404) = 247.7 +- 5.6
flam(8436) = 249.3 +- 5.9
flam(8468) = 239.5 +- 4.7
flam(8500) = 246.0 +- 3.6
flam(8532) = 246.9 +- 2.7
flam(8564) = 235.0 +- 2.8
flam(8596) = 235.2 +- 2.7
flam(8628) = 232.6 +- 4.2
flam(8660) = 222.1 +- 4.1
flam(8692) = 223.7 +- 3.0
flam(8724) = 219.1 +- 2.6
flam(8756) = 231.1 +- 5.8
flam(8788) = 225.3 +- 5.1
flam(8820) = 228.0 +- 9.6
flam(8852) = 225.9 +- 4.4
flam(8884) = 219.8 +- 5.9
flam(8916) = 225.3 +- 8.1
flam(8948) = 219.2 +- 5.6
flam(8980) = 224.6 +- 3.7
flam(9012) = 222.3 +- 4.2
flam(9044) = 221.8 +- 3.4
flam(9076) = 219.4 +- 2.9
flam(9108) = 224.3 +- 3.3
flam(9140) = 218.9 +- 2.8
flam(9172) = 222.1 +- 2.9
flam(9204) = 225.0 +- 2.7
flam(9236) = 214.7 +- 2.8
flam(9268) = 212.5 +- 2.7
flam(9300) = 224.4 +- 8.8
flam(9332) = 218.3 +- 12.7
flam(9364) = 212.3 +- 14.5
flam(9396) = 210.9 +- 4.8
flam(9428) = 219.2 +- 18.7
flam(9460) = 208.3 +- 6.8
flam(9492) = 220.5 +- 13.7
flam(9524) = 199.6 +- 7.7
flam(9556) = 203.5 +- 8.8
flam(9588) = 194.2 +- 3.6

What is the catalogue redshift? 0.127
